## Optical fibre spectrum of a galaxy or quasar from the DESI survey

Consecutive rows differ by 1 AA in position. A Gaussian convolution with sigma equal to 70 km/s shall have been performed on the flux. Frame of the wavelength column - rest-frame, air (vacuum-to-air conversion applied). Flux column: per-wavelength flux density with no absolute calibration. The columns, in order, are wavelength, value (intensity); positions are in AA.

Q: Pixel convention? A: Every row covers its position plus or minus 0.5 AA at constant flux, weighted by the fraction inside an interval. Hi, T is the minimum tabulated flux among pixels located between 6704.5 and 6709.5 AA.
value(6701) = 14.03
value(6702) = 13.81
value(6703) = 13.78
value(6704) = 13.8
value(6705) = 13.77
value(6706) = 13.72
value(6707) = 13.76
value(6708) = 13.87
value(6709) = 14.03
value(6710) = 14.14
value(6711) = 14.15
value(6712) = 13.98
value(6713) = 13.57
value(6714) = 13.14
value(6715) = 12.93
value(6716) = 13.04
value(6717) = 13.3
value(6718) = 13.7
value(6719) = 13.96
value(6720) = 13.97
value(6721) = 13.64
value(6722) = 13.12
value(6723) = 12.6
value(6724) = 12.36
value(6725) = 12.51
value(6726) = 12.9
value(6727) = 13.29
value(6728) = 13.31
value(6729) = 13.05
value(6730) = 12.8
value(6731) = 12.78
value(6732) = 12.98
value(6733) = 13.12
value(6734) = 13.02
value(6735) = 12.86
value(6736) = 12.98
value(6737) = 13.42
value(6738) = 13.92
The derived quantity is 13.72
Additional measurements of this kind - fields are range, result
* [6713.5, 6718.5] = 12.93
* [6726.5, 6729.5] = 13.05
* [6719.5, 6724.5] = 12.36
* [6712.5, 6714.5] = 13.14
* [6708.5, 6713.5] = 13.57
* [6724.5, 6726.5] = 12.51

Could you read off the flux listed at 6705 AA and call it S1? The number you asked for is 13.77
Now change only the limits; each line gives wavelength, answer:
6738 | 13.92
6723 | 12.6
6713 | 13.57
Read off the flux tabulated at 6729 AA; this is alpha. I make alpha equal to 13.05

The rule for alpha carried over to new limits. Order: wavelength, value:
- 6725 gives 12.51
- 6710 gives 14.14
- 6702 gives 13.81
